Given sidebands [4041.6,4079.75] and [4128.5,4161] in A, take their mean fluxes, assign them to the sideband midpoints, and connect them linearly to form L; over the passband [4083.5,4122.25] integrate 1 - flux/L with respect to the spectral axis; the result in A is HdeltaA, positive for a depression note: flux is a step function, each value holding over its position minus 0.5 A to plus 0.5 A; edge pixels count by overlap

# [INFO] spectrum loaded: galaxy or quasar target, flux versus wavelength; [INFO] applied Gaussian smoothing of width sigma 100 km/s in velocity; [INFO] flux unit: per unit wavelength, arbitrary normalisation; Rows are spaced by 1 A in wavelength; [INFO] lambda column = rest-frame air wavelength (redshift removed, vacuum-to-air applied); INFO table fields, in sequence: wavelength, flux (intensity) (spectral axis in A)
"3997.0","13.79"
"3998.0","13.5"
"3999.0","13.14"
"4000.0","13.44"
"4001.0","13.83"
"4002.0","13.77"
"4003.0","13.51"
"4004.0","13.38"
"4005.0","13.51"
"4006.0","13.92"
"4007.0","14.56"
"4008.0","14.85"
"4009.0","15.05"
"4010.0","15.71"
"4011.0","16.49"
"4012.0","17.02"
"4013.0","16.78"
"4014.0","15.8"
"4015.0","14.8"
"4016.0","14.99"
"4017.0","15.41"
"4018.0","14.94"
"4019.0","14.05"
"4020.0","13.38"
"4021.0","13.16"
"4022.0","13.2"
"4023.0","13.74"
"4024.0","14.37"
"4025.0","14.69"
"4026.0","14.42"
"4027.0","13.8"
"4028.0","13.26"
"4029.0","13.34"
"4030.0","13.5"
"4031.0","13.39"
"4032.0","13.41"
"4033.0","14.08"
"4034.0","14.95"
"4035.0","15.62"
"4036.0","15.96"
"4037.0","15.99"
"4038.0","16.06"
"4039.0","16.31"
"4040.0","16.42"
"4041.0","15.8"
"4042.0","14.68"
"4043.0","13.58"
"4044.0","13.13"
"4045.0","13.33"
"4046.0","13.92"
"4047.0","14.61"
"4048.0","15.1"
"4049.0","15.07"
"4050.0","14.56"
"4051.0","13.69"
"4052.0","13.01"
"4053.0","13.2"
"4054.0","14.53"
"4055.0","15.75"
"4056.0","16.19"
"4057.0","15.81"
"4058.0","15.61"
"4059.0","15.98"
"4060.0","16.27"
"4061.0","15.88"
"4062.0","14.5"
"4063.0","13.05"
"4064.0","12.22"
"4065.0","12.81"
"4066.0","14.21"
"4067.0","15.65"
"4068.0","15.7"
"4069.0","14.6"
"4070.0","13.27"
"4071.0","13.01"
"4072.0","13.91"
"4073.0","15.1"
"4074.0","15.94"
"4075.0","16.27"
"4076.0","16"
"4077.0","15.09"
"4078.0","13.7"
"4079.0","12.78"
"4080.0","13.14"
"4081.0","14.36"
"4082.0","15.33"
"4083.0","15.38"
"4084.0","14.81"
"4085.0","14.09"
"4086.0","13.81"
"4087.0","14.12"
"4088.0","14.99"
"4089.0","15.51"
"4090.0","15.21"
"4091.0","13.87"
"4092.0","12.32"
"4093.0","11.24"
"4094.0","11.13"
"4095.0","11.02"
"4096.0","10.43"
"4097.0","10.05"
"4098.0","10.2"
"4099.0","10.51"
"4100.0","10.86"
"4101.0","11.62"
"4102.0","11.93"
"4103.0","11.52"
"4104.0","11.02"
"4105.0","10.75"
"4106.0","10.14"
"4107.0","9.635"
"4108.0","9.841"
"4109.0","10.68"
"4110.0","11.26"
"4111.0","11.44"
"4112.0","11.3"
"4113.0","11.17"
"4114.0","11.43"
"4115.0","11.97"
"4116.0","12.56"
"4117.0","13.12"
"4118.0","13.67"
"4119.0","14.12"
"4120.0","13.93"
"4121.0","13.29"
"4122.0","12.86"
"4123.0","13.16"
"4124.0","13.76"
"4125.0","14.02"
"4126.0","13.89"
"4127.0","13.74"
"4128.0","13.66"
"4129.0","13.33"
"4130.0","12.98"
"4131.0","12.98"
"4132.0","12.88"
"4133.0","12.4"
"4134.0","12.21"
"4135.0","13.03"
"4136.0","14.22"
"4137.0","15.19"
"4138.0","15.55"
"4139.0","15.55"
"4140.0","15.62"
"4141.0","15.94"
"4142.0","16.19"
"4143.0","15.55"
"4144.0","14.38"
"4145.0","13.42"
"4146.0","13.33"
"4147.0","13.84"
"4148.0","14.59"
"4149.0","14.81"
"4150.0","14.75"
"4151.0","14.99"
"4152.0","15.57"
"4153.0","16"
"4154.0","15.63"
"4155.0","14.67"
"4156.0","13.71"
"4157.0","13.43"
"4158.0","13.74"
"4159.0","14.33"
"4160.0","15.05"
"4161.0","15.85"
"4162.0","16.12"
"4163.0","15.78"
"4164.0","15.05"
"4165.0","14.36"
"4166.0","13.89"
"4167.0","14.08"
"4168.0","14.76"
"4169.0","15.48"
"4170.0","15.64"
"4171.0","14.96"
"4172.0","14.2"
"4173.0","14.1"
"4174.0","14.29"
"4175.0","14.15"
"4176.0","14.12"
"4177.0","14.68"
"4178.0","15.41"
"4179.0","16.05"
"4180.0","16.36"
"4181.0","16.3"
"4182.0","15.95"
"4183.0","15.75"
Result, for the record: 6.2 A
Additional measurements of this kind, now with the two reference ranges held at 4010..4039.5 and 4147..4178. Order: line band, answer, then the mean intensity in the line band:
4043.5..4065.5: 0.4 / 14.5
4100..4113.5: 3.5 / 10.9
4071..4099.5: 2.3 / 13.6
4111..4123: 1.7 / 12.6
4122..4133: 1.0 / 13.4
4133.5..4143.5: -0.1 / 14.9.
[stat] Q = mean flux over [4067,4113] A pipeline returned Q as 12.9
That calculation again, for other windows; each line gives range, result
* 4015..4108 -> 13.9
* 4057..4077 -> 14.8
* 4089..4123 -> 11.8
